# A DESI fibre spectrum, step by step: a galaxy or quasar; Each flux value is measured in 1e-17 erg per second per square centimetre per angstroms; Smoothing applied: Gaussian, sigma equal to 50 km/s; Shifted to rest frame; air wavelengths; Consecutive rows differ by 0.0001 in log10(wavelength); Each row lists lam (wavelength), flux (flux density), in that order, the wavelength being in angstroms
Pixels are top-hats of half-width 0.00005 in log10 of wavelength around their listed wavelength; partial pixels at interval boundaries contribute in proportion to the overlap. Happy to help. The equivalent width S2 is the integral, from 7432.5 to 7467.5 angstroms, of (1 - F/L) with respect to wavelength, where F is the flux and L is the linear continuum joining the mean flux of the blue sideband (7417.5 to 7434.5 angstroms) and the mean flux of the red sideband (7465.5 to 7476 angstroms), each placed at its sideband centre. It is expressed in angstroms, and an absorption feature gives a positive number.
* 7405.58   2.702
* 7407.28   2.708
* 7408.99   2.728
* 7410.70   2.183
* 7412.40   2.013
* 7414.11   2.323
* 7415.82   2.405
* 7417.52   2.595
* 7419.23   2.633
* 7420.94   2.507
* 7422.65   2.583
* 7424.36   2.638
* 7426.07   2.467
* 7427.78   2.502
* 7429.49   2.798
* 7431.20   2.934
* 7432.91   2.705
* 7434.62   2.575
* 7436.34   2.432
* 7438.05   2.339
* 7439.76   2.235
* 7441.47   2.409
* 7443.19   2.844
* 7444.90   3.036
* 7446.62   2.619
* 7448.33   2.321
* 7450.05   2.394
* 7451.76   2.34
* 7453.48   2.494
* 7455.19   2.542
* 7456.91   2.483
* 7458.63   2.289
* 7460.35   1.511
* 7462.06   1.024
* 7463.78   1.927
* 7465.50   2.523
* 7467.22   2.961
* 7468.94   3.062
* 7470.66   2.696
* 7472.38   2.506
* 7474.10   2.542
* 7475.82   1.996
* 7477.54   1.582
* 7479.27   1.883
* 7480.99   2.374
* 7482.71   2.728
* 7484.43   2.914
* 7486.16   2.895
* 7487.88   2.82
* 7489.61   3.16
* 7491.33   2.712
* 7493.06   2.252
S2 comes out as 3.7 angstroms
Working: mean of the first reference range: 2.64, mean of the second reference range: 2.66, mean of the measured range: 2.37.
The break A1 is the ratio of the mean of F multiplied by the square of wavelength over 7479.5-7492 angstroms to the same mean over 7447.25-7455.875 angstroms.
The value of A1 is 1.15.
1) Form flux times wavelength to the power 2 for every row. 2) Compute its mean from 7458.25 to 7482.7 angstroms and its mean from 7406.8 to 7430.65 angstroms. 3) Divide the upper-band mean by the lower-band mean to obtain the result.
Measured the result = 0.90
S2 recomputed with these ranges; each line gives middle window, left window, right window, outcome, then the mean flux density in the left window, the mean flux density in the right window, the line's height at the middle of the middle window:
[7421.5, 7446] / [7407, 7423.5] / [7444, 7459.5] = -1.2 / 2.46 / 2.5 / 2.48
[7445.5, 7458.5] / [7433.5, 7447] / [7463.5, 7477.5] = 0.4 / 2.56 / 2.5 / 2.54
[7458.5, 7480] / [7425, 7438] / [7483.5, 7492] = 4.7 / 2.61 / 2.9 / 2.81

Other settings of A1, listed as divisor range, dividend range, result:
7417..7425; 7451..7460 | 0.93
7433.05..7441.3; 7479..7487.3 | 1.09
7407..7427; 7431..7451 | 1.04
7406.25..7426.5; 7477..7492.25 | 1.06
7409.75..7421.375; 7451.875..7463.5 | 0.88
